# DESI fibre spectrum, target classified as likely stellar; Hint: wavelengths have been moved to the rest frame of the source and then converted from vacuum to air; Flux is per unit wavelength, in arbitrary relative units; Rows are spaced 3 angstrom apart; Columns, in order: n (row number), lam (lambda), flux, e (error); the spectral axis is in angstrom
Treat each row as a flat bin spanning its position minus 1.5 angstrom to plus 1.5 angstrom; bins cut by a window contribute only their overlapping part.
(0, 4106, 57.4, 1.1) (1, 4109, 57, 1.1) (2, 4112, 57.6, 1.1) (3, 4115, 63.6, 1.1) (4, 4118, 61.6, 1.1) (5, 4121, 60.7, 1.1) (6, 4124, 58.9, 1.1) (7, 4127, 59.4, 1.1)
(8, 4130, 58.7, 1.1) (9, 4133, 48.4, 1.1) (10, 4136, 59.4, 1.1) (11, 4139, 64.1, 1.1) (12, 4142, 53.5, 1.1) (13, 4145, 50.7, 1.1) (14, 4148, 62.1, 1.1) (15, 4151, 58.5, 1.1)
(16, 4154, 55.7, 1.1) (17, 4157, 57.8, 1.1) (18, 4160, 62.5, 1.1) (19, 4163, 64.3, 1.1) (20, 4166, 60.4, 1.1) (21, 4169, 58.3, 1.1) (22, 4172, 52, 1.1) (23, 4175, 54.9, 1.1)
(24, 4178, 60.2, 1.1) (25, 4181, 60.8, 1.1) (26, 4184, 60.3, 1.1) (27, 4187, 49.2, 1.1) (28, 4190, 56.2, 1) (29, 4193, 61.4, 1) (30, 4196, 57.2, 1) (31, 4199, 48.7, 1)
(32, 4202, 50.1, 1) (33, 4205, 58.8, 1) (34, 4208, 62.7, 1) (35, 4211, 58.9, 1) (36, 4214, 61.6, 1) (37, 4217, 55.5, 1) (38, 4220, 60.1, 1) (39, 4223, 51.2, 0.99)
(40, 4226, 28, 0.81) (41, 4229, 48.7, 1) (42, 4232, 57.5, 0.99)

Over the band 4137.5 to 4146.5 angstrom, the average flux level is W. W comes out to 56.1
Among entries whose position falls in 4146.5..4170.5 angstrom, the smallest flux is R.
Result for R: 55.7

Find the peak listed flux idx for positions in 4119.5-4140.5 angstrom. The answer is 64.1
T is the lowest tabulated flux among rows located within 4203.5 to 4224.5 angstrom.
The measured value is 51.2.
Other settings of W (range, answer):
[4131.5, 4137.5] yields 53.9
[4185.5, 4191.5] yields 52.7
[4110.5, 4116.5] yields 60.6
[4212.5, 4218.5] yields 58.6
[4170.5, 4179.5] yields 55.7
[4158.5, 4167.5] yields 62.4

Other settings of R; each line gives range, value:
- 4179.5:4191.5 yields 49.2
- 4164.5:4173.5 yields 52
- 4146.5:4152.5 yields 58.5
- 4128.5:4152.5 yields 48.4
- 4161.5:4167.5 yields 60.4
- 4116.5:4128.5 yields 58.9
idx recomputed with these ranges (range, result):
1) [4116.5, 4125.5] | 61.6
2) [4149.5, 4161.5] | 62.5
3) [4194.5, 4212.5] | 62.7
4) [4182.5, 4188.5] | 60.3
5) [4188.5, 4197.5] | 61.4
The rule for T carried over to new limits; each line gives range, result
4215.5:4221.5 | 55.5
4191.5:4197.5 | 57.2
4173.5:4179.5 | 54.9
